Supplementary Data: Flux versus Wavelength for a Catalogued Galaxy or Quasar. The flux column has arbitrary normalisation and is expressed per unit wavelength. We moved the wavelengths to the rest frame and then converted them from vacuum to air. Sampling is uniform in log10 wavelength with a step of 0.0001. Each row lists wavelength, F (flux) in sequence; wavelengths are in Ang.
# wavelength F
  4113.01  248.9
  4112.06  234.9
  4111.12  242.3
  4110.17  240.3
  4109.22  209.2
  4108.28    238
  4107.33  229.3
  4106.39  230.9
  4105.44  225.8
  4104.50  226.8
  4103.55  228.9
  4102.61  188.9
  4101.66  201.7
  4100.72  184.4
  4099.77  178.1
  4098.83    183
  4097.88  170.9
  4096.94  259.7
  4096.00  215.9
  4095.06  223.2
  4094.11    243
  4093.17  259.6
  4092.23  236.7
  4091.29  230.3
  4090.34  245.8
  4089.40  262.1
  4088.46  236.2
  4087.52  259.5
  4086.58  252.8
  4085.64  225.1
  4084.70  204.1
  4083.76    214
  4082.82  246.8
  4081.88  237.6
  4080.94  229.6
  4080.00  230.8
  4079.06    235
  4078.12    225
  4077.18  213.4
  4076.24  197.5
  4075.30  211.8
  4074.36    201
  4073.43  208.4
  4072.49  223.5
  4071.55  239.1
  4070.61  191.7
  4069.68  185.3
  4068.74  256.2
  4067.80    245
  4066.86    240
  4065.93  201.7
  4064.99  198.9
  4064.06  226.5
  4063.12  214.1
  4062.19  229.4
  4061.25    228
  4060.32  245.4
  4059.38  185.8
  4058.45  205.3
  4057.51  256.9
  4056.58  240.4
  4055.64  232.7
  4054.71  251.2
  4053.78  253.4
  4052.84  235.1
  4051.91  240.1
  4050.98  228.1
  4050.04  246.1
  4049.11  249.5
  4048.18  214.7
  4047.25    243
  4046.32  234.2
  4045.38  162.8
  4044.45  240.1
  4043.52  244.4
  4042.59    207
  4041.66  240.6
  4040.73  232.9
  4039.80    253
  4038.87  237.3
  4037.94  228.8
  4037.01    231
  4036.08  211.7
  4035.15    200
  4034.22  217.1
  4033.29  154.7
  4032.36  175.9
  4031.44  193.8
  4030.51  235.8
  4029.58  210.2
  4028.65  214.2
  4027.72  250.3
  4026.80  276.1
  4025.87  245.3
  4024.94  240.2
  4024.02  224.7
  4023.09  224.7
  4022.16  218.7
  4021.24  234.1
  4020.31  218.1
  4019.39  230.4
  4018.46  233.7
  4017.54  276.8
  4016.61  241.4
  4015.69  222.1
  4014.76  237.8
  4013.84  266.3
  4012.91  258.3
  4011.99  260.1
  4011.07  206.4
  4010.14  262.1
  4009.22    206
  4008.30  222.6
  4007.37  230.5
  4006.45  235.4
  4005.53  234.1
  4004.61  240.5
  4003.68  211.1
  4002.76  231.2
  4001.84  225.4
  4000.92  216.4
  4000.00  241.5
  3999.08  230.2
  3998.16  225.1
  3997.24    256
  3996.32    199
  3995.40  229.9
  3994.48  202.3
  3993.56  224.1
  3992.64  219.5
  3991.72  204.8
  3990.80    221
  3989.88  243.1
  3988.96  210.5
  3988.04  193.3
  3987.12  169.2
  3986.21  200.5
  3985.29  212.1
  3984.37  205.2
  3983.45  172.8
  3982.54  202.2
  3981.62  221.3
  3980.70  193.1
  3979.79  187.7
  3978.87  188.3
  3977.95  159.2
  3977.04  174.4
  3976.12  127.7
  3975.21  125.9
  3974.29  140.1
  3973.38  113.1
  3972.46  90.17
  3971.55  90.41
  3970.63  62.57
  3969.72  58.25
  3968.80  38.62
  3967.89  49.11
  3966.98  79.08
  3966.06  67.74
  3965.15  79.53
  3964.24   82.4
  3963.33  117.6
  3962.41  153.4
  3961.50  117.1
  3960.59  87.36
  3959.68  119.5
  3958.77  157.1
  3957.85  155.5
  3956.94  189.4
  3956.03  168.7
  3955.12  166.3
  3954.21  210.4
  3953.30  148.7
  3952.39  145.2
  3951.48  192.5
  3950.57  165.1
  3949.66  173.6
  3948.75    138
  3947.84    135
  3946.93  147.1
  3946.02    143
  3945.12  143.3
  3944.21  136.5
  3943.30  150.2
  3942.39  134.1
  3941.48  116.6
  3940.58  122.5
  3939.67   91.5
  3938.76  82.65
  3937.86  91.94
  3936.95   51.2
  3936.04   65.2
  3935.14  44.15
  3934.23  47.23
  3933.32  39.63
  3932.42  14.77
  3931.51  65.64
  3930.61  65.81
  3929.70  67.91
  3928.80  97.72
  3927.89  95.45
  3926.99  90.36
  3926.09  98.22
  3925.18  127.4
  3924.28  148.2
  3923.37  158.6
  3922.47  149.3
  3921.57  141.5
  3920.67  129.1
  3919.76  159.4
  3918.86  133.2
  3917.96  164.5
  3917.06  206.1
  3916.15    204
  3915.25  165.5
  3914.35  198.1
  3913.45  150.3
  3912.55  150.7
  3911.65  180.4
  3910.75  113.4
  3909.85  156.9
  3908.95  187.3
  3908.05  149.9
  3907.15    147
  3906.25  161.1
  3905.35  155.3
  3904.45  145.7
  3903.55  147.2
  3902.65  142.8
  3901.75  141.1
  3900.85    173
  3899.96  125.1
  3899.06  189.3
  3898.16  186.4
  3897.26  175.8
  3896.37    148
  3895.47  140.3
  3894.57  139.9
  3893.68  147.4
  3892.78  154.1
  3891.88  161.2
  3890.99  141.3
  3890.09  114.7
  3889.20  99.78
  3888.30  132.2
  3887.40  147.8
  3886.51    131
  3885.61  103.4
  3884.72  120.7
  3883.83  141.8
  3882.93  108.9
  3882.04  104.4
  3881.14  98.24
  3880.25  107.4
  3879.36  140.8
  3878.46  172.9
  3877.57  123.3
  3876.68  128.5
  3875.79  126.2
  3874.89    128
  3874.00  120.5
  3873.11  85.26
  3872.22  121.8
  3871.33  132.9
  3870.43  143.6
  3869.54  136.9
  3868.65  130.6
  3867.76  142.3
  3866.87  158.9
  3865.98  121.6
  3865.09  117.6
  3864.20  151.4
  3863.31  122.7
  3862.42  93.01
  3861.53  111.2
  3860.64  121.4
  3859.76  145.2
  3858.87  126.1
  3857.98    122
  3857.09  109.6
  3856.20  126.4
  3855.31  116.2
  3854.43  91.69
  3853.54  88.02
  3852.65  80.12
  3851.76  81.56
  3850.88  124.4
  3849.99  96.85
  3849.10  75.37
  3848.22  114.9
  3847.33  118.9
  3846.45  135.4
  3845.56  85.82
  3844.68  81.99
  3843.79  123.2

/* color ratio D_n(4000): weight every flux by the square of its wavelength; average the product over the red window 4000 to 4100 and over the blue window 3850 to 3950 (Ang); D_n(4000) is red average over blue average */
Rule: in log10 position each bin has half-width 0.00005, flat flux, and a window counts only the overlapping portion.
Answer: 1.9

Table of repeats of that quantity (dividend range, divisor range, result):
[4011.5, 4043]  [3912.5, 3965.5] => 1.89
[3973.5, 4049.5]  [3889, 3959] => 1.67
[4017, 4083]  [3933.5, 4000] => 1.58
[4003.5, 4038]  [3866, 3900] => 1.82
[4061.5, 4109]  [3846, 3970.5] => 1.92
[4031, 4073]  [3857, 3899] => 1.86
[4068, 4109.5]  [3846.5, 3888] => 2.07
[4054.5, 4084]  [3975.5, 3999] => 1.15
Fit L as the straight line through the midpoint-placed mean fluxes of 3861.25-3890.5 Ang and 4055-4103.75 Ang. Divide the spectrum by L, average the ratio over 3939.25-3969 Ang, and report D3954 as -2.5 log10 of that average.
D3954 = 0.22 mag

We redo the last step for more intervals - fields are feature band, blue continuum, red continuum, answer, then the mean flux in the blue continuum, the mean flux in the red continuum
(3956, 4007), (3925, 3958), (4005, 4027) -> 0.10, 116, 237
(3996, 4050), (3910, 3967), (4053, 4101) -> -0.23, 126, 225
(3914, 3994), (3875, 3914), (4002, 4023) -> 0.35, 142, 235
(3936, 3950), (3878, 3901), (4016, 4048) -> 0.38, 138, 226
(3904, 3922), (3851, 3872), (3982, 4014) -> -0.01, 121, 222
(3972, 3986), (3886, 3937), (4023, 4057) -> 0.09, 133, 228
